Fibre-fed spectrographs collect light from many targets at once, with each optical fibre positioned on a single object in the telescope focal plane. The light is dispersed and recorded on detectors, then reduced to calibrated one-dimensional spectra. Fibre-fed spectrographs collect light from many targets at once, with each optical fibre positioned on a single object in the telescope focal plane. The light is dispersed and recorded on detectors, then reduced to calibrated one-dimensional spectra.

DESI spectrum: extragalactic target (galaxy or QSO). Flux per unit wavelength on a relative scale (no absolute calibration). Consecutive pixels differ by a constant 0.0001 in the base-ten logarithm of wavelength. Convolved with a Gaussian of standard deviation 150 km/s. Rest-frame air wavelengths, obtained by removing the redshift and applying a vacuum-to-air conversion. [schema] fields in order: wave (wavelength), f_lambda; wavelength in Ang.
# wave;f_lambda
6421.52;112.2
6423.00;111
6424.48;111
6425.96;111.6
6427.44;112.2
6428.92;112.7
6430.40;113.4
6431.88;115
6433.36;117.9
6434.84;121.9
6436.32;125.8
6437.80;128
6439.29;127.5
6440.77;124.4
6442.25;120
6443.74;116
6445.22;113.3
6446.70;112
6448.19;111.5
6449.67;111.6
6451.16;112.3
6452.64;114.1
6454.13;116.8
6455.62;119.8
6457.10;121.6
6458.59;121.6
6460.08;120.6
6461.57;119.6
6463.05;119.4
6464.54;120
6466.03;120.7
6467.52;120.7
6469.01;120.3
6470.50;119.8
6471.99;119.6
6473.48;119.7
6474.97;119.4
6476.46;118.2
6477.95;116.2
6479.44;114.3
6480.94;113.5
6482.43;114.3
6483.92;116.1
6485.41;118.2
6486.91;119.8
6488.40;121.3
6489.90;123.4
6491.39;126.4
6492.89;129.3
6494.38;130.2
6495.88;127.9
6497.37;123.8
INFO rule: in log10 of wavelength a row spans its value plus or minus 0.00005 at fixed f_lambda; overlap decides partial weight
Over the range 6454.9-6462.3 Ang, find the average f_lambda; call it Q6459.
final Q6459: 121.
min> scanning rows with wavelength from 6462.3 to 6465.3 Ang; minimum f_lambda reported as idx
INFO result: 119.4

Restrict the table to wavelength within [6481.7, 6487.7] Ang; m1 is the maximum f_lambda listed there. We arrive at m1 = 119.8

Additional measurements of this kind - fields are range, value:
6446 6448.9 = 112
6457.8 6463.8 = 121.6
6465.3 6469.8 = 120.7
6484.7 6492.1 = 126.4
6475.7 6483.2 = 118.2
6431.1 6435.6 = 121.9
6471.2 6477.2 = 119.7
